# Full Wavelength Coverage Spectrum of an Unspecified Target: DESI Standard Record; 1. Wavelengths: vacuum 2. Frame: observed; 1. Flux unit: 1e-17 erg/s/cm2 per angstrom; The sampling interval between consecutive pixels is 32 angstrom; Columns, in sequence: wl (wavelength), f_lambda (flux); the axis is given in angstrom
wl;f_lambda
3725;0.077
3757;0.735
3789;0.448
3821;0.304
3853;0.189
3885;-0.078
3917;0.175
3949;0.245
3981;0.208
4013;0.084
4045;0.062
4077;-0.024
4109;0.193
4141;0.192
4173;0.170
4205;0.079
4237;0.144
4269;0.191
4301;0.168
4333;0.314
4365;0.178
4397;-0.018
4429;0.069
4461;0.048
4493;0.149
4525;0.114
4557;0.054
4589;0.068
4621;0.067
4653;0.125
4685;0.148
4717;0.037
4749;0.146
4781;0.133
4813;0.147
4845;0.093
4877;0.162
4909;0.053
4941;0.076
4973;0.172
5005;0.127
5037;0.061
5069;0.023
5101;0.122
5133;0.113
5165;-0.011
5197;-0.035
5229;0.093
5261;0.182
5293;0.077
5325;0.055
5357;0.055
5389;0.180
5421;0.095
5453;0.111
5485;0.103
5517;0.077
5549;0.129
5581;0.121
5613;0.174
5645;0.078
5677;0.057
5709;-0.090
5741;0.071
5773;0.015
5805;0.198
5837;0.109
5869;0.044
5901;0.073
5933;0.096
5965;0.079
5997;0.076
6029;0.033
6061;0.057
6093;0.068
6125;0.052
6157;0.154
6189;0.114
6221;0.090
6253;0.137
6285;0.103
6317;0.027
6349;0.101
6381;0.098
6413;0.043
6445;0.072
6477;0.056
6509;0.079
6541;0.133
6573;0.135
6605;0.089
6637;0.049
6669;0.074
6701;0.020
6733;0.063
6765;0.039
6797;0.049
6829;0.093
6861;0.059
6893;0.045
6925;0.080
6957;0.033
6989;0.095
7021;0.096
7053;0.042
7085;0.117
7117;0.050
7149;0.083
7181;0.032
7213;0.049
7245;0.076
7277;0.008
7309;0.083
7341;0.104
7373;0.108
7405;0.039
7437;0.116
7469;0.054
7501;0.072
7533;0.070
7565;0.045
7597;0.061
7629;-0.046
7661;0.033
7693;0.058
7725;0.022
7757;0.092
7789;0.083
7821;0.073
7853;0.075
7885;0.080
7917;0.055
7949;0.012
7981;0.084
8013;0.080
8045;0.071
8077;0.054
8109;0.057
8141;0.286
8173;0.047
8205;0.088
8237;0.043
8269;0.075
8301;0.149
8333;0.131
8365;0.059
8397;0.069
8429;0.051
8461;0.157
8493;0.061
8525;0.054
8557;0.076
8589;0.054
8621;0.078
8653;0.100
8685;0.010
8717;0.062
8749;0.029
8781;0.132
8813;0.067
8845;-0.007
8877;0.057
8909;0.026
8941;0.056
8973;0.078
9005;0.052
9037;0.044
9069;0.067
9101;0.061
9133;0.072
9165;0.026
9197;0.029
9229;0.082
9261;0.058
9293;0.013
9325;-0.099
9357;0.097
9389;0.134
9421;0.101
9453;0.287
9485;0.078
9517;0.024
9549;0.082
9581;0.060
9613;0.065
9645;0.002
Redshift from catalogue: 1.18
